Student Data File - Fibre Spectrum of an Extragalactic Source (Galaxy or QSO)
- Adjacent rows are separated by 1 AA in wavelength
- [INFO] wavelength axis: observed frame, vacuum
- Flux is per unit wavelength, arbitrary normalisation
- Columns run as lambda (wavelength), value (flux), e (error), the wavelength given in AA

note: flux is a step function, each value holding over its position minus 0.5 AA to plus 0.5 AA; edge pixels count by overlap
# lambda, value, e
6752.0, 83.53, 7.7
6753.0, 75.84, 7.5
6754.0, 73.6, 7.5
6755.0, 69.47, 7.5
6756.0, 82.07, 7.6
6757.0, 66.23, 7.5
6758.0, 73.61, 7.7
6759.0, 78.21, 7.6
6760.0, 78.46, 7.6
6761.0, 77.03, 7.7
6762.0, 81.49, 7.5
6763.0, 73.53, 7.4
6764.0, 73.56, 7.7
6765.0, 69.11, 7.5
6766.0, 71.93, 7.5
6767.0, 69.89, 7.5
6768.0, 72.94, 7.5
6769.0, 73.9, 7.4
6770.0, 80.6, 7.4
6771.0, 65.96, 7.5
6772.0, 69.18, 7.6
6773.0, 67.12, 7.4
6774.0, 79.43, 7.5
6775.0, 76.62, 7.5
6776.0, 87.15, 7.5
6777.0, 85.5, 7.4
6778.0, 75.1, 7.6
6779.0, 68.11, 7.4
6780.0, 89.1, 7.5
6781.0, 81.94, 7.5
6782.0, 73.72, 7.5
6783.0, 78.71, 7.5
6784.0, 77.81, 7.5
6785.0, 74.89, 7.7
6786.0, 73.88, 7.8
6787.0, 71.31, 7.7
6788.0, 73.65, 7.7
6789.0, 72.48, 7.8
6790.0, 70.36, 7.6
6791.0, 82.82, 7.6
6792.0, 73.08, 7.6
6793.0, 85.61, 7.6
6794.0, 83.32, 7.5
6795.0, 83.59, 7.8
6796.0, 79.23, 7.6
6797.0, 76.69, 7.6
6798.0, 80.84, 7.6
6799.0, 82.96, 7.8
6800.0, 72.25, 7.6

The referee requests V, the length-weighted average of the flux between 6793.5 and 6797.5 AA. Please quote 80.7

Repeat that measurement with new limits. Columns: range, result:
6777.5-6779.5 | 71.6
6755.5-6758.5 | 74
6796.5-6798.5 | 78.8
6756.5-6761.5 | 74.7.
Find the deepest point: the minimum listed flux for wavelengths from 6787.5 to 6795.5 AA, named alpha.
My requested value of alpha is 70.36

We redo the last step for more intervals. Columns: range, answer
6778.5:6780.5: 68.11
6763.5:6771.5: 65.96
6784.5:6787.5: 71.31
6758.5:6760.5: 78.21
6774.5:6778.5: 75.1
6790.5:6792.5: 73.08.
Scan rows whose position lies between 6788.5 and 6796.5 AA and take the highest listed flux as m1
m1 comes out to 85.61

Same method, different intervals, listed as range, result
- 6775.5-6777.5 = 87.15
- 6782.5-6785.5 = 78.71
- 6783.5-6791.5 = 82.82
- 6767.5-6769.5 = 73.9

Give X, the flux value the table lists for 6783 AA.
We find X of 78.71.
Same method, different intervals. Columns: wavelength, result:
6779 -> 68.11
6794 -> 83.32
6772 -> 69.18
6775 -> 76.62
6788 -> 73.65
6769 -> 73.9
